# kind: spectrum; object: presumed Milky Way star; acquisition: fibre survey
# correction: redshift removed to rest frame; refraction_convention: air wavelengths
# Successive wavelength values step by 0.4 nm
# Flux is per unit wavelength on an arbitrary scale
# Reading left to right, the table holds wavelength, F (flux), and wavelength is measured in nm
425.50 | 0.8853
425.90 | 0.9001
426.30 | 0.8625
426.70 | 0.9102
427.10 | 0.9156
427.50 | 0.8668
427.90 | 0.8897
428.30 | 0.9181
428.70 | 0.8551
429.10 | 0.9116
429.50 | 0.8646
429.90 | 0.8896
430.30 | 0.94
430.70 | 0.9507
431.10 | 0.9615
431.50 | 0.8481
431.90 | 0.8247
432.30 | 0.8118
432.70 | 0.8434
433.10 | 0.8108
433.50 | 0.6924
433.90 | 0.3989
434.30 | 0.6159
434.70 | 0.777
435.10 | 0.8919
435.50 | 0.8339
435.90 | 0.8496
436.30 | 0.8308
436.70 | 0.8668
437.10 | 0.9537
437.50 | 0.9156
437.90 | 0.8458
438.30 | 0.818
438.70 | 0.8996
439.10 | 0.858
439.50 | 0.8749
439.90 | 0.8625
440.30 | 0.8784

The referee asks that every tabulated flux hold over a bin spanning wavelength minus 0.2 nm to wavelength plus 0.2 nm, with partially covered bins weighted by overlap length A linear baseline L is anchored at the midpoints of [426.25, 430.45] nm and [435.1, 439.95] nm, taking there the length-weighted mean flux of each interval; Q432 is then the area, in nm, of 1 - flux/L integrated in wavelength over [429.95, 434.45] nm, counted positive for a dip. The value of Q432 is 0.45 nm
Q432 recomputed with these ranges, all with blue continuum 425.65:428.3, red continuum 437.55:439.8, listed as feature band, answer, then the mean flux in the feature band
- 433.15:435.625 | 0.48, 0.704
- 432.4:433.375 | 0.07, 0.815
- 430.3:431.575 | -0.07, 0.93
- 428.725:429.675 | 0.00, 0.883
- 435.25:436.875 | 0.04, 0.846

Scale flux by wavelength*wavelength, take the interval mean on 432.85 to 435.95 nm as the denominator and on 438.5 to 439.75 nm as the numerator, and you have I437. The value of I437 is 1.2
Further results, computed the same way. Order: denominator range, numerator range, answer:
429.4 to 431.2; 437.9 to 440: 0.97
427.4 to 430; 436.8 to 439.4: 1.04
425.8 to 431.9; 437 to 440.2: 1.02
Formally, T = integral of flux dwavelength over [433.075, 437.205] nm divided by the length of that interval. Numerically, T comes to 0.769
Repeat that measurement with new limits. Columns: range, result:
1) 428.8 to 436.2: 0.818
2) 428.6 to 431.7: 0.904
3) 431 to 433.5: 0.833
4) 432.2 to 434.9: 0.703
